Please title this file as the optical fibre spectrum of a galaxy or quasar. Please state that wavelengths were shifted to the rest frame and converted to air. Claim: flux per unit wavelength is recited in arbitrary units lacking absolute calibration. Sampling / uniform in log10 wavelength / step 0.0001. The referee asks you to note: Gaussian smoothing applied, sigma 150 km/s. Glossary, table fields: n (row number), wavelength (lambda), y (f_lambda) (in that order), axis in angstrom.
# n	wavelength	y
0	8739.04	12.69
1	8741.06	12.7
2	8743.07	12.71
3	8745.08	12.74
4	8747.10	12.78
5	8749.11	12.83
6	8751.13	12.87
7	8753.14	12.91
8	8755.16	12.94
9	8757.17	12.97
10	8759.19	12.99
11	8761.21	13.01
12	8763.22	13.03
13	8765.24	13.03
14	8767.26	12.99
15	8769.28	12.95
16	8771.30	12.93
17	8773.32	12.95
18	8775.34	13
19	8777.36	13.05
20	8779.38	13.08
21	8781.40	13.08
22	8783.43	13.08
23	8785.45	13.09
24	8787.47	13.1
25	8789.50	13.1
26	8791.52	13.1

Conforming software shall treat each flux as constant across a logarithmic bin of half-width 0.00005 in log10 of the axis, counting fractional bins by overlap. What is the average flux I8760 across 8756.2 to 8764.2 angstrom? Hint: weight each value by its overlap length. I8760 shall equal 13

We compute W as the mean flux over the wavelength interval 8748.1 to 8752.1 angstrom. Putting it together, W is 12.8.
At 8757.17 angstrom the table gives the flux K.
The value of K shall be 12.97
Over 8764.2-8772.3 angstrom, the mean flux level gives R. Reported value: 13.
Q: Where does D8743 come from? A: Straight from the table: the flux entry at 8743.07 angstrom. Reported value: 12.71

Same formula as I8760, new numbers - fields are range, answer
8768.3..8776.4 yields 13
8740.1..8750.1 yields 12.8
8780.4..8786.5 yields 13.1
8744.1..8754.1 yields 12.8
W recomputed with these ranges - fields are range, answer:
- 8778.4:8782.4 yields 13.1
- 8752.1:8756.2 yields 12.9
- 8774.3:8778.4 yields 13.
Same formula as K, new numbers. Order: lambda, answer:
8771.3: 12.93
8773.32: 12.95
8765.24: 13.03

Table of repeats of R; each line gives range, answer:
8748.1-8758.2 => 12.9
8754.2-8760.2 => 13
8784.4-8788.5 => 13.1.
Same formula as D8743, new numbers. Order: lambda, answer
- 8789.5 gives 13.1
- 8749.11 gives 12.83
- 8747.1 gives 12.78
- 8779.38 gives 13.08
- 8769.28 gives 12.95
